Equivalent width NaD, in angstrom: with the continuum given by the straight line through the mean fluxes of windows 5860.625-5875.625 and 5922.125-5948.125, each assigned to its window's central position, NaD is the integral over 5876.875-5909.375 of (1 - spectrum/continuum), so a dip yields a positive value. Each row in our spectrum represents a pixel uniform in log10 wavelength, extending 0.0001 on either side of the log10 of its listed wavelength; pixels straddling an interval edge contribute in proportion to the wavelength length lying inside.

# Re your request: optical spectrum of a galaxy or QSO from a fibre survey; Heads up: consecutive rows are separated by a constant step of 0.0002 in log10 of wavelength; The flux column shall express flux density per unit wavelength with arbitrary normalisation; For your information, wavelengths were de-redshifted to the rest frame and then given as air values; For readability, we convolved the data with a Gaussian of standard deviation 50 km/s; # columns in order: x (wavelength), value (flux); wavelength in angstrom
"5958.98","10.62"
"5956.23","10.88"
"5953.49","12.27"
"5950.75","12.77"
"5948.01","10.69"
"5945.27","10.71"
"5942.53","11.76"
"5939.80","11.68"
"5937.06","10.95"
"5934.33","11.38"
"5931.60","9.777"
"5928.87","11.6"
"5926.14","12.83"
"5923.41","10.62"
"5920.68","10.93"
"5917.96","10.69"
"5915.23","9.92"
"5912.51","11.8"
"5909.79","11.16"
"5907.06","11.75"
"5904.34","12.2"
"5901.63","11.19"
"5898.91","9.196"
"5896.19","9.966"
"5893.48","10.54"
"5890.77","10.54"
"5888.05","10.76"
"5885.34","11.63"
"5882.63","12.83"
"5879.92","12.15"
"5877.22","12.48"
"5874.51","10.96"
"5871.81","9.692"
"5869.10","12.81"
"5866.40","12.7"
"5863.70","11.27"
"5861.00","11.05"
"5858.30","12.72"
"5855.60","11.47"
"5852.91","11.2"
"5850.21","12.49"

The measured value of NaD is 0.4 angstrom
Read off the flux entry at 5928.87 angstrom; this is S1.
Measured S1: 11.6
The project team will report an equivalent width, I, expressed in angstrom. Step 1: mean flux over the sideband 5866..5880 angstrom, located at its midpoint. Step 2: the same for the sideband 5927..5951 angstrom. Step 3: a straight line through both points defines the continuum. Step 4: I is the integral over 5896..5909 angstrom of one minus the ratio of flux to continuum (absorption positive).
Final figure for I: 0.6 angstrom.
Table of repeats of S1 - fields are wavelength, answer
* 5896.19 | 9.966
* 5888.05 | 10.76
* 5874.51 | 10.96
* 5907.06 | 11.75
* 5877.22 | 12.48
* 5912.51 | 11.8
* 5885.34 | 11.63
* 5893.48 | 10.54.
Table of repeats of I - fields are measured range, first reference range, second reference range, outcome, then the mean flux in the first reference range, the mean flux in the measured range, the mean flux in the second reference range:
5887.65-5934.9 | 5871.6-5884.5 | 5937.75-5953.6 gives 3.0 angstrom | 11.8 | 10.9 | 11.6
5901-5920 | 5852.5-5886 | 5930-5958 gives 0.5 angstrom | 11.8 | 11.2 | 11.3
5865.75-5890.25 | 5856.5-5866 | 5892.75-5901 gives -1.8 angstrom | 11.8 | 11.7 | 9.96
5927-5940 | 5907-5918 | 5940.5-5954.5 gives 0.3 angstrom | 11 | 11.1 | 11.6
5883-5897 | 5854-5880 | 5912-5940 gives 0.7 angstrom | 11.7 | 10.9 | 11.1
